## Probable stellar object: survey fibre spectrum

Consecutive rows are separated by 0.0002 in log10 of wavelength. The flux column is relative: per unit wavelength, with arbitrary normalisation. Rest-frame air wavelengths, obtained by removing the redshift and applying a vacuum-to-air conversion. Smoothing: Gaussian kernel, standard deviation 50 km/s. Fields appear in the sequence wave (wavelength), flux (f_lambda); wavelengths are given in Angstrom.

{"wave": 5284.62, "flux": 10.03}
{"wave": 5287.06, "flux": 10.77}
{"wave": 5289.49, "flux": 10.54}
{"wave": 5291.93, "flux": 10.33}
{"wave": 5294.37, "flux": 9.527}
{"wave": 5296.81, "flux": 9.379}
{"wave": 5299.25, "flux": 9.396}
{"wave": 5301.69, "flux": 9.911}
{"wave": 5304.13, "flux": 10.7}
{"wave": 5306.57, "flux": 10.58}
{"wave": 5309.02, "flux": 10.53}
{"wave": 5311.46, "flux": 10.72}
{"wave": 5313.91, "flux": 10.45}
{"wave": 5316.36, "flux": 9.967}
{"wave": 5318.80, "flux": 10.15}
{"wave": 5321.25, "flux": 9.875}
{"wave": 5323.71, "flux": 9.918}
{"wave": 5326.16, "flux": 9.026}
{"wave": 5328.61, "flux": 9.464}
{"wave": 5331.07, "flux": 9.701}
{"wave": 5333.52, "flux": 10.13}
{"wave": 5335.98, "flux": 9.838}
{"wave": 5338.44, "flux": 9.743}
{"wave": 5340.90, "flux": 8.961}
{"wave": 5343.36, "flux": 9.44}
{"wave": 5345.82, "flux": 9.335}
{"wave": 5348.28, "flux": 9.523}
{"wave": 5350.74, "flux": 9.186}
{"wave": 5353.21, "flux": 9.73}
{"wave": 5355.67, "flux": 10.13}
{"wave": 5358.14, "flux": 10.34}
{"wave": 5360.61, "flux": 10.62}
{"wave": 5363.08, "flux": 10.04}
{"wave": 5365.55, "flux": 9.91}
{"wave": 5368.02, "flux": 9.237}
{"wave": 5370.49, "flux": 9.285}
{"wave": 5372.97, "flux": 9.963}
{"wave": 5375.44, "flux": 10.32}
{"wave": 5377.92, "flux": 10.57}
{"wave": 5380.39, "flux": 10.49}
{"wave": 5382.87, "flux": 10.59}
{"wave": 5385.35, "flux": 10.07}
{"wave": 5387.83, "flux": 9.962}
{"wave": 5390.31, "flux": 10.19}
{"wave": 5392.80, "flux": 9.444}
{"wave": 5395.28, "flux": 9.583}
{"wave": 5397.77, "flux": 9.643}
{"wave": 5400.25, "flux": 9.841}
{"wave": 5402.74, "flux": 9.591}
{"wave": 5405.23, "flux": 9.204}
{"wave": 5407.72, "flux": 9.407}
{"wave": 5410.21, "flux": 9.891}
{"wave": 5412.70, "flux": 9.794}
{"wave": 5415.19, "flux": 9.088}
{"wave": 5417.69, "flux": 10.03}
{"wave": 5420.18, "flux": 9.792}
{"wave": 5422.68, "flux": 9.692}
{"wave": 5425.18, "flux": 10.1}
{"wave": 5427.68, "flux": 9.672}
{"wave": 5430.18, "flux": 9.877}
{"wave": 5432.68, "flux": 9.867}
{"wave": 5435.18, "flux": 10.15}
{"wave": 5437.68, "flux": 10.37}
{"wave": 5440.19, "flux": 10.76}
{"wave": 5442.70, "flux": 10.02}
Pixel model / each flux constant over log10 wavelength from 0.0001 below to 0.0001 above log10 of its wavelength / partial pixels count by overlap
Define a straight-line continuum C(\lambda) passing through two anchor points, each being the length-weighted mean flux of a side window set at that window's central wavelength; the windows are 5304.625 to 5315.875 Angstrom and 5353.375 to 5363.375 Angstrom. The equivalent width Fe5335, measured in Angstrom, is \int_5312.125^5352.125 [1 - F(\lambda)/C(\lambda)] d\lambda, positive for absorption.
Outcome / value 2.78 Angstrom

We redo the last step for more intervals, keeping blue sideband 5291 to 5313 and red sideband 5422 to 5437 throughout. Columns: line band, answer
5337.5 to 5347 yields 0.7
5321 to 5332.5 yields 0.6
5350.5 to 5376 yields 0.3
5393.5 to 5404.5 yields 0.4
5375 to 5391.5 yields -0.5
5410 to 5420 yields 0.3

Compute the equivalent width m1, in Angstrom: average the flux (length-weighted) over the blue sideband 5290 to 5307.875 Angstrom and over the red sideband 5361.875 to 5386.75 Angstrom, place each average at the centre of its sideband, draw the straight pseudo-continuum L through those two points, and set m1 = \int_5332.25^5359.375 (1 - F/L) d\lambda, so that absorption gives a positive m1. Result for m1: 0.97 Angstrom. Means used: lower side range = 10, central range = 9.67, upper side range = 10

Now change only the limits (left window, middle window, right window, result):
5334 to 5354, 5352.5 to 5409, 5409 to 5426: -1.8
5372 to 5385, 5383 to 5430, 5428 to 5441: 2.4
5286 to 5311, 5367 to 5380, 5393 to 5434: -0.1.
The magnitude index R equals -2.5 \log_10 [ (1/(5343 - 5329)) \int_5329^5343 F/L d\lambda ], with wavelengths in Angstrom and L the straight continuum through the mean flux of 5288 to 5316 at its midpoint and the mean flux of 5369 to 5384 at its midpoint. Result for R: 0.06 mag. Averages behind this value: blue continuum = 10.2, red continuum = 10.2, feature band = 9.64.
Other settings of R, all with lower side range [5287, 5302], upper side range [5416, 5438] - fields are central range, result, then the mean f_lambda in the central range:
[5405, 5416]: 0.04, 9.52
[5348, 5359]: 0.01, 9.79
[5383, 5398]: 0.00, 9.88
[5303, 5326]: -0.04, 10.3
